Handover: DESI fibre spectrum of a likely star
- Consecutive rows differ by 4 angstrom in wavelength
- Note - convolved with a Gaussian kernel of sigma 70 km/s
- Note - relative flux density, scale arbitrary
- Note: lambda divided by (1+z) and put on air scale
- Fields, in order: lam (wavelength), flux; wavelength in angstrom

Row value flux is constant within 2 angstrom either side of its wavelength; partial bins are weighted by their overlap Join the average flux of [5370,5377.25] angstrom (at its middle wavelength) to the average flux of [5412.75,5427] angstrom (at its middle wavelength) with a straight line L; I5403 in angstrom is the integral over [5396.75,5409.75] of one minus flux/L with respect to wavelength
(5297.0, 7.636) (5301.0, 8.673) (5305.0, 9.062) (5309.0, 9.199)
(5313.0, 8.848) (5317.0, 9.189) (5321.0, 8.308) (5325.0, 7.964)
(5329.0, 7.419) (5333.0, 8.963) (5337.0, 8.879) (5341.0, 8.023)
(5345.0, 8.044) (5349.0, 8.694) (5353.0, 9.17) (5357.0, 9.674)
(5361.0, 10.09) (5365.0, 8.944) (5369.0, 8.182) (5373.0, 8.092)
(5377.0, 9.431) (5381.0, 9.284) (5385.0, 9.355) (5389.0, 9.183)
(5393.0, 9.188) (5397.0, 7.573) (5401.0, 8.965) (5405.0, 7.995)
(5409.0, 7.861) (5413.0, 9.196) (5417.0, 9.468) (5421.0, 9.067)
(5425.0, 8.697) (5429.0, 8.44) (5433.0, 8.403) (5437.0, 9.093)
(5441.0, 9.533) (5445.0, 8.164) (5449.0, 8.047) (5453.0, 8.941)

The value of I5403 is 1.0 angstrom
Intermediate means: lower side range 8.52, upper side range 9.1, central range 8.19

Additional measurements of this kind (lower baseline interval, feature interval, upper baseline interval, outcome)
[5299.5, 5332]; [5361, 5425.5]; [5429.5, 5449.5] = -1.3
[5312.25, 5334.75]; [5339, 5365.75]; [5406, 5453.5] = -1.4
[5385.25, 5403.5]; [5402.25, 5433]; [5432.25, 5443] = 0.9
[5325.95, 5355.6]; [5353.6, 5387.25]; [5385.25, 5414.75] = -2.4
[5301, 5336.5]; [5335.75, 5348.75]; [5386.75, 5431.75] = 0.5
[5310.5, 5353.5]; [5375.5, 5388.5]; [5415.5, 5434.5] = -1.0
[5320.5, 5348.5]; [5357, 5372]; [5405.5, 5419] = -1.2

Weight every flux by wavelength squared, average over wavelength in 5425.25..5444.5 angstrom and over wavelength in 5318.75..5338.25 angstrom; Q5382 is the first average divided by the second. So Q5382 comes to 1.1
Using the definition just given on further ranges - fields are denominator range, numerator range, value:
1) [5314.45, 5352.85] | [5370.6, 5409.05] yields 1.06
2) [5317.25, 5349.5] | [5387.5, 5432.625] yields 1.07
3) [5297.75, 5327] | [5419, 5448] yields 1.05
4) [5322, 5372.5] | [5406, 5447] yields 1.04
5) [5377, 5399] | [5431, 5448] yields 1.00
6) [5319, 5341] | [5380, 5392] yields 1.14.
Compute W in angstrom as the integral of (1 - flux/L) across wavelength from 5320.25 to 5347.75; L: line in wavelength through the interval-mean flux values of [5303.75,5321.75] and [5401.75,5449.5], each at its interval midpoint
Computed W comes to 2.1 angstrom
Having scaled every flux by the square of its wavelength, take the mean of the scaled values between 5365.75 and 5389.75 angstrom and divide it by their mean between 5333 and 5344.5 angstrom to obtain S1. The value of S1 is 1.07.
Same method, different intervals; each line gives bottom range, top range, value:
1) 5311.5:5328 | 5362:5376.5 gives 1.03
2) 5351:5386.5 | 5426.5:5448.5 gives 0.97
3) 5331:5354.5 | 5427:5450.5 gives 1.04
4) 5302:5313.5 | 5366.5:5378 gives 0.97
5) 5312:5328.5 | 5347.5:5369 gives 1.11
